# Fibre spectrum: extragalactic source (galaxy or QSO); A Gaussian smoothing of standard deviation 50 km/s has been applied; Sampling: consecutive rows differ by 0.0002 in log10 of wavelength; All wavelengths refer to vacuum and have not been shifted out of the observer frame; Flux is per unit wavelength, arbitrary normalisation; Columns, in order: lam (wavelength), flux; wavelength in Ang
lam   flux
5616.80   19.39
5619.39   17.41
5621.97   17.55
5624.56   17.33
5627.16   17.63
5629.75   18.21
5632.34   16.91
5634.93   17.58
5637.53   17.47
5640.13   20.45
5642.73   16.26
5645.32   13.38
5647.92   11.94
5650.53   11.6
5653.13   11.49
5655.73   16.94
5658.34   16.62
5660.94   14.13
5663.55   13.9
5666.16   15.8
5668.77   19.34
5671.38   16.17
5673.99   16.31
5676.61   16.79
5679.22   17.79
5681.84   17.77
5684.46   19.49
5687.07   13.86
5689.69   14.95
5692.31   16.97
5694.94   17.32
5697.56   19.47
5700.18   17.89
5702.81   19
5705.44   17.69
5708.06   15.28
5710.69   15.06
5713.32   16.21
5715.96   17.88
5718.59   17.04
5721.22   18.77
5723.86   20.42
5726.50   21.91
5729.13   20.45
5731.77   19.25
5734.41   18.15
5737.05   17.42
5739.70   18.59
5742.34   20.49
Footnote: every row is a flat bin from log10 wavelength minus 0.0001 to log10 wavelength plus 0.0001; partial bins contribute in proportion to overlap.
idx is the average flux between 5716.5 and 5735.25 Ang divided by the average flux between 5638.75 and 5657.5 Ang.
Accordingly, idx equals 1.3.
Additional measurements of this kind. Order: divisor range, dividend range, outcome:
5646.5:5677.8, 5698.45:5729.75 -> 1.20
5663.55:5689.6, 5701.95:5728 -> 1.07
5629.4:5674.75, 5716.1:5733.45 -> 1.24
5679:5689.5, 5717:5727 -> 1.14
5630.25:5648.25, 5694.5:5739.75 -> 1.10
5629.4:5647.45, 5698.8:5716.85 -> 1.01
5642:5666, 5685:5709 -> 1.21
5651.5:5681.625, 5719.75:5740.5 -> 1.21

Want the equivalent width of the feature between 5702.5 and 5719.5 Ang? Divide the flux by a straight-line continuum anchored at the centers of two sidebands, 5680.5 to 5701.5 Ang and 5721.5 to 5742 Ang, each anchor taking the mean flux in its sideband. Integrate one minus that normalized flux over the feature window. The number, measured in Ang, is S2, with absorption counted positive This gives 1.45 Ang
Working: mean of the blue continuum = 17.2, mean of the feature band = 16.8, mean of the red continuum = 19.5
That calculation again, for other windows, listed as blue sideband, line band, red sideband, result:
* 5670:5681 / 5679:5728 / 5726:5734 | 2.4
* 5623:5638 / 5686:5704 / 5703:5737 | 0.9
